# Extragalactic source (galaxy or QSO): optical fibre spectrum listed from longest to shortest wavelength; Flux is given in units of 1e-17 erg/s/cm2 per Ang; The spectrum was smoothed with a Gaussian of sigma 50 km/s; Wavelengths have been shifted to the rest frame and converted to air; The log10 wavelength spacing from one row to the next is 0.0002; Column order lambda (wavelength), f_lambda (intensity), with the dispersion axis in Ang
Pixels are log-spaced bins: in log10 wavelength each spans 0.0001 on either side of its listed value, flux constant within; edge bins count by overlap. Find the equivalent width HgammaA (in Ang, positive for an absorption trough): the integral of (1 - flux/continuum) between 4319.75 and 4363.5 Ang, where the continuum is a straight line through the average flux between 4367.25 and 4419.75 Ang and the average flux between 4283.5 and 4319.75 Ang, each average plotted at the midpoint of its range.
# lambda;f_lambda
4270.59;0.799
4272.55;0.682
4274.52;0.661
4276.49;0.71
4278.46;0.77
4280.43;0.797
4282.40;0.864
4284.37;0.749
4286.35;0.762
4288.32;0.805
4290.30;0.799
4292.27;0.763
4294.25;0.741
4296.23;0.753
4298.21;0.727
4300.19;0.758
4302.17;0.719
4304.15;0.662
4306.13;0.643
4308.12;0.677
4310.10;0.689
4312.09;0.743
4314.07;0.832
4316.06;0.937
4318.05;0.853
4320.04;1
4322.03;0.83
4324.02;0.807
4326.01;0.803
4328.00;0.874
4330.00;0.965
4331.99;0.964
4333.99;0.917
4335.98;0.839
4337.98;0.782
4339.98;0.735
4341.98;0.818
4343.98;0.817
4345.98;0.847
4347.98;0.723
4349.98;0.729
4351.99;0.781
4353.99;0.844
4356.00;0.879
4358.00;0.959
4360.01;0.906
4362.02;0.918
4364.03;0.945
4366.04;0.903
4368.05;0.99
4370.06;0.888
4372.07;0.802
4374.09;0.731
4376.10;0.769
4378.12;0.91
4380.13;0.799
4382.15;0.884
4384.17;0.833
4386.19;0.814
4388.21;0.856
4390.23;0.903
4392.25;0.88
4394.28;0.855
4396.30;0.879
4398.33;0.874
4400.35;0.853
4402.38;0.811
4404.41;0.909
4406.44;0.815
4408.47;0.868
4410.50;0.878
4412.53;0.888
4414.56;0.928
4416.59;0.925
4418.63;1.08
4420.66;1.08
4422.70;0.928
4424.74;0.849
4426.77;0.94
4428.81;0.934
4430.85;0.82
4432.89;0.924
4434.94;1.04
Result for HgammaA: -2.28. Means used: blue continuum 0.761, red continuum 0.87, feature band 0.85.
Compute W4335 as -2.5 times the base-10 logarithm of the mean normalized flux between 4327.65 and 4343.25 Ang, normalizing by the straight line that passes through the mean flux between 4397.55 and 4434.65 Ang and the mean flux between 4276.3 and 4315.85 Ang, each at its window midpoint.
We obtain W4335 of -0.07 mag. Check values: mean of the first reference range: 0.753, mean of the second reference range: 0.909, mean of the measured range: 0.86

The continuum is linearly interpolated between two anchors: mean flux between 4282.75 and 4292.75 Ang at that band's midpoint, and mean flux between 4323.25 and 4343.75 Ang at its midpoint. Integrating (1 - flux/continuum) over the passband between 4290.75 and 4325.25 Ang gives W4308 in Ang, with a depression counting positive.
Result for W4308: 1.7 Ang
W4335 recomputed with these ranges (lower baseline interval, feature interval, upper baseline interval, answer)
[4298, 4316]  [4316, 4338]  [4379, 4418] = -0.17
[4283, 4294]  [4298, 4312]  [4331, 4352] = 0.13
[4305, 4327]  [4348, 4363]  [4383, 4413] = -0.03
